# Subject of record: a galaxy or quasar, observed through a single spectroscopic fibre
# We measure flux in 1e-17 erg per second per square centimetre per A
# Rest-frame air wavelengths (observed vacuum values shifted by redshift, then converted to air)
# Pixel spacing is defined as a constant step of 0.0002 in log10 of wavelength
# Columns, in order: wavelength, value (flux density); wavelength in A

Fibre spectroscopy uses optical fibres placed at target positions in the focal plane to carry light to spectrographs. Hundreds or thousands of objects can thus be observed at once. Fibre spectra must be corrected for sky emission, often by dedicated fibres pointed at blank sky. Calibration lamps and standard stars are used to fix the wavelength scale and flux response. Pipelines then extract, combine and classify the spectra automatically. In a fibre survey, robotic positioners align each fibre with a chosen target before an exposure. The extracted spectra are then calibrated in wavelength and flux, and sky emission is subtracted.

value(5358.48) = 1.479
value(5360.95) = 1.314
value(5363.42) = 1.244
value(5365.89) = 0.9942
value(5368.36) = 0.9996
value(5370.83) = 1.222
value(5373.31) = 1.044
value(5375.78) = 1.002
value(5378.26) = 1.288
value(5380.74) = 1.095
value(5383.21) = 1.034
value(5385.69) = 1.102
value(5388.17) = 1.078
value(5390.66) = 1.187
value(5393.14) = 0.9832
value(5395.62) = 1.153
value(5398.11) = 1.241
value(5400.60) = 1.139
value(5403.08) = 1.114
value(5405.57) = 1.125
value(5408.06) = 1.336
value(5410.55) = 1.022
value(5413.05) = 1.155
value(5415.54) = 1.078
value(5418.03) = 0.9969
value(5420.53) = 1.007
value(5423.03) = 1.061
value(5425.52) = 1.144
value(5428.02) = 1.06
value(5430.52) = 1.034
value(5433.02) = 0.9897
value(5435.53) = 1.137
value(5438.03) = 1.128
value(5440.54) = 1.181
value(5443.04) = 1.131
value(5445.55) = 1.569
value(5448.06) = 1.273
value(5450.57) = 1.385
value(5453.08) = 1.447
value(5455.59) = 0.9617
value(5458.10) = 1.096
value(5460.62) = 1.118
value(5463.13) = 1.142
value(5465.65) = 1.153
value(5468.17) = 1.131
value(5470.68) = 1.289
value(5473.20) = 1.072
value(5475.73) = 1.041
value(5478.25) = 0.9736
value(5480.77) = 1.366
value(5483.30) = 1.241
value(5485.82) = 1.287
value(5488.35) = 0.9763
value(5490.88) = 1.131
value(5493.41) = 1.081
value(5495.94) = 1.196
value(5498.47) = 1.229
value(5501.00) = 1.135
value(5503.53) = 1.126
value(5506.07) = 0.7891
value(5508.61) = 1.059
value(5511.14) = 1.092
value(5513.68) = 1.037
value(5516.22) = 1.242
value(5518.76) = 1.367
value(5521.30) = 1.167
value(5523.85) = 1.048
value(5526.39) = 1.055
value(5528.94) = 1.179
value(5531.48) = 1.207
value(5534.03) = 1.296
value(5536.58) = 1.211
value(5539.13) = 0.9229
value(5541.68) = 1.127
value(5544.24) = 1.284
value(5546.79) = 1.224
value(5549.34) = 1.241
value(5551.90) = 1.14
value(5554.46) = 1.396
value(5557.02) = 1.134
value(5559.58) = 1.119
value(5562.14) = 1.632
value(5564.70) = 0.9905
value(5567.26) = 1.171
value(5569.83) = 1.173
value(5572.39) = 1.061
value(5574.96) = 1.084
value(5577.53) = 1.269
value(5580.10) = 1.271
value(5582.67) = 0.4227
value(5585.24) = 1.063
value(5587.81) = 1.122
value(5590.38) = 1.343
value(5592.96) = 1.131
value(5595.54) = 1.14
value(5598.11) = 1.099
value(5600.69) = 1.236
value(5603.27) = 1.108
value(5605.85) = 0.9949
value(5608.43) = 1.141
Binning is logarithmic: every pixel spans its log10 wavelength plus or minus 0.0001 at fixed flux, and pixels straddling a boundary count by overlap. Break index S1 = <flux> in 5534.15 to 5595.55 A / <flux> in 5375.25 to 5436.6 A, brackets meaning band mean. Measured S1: 1.05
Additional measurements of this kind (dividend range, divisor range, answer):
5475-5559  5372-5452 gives 1.02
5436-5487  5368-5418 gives 1.07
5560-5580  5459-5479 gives 1.07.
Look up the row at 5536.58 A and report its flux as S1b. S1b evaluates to 1.211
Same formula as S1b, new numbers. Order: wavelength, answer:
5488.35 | 0.9763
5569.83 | 1.173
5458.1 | 1.096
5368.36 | 0.9996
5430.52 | 1.034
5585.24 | 1.063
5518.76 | 1.367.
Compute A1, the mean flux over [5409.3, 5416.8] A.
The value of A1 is 1.09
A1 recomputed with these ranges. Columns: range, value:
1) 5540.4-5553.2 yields 1.2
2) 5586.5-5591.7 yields 1.23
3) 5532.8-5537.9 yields 1.25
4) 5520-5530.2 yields 1.11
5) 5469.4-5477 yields 1.13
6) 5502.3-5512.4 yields 1.02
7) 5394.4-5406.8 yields 1.15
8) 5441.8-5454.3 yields 1.36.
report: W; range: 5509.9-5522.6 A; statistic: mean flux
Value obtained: 1.18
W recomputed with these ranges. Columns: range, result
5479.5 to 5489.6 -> 1.22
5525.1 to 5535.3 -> 1.18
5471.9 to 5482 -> 1.11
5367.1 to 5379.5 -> 1.11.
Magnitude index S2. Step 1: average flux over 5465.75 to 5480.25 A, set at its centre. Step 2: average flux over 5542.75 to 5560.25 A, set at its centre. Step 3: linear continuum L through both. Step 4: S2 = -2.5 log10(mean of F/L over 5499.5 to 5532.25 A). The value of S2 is 0.06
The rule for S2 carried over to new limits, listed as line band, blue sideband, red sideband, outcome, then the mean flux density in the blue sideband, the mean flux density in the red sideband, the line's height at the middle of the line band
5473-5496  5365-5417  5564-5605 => -0.02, 1.11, 1.11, 1.11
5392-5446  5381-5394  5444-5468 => 0.03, 1.08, 1.23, 1.15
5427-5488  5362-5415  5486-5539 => -0.04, 1.12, 1.13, 1.13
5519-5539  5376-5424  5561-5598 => -0.03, 1.11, 1.13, 1.13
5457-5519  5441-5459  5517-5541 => 0.08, 1.27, 1.16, 1.22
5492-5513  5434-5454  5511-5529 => 0.09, 1.27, 1.15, 1.18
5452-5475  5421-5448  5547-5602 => 0.00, 1.15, 1.16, 1.15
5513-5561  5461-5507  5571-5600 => -0.06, 1.13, 1.09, 1.11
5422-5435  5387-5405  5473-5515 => 0.06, 1.13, 1.11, 1.12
